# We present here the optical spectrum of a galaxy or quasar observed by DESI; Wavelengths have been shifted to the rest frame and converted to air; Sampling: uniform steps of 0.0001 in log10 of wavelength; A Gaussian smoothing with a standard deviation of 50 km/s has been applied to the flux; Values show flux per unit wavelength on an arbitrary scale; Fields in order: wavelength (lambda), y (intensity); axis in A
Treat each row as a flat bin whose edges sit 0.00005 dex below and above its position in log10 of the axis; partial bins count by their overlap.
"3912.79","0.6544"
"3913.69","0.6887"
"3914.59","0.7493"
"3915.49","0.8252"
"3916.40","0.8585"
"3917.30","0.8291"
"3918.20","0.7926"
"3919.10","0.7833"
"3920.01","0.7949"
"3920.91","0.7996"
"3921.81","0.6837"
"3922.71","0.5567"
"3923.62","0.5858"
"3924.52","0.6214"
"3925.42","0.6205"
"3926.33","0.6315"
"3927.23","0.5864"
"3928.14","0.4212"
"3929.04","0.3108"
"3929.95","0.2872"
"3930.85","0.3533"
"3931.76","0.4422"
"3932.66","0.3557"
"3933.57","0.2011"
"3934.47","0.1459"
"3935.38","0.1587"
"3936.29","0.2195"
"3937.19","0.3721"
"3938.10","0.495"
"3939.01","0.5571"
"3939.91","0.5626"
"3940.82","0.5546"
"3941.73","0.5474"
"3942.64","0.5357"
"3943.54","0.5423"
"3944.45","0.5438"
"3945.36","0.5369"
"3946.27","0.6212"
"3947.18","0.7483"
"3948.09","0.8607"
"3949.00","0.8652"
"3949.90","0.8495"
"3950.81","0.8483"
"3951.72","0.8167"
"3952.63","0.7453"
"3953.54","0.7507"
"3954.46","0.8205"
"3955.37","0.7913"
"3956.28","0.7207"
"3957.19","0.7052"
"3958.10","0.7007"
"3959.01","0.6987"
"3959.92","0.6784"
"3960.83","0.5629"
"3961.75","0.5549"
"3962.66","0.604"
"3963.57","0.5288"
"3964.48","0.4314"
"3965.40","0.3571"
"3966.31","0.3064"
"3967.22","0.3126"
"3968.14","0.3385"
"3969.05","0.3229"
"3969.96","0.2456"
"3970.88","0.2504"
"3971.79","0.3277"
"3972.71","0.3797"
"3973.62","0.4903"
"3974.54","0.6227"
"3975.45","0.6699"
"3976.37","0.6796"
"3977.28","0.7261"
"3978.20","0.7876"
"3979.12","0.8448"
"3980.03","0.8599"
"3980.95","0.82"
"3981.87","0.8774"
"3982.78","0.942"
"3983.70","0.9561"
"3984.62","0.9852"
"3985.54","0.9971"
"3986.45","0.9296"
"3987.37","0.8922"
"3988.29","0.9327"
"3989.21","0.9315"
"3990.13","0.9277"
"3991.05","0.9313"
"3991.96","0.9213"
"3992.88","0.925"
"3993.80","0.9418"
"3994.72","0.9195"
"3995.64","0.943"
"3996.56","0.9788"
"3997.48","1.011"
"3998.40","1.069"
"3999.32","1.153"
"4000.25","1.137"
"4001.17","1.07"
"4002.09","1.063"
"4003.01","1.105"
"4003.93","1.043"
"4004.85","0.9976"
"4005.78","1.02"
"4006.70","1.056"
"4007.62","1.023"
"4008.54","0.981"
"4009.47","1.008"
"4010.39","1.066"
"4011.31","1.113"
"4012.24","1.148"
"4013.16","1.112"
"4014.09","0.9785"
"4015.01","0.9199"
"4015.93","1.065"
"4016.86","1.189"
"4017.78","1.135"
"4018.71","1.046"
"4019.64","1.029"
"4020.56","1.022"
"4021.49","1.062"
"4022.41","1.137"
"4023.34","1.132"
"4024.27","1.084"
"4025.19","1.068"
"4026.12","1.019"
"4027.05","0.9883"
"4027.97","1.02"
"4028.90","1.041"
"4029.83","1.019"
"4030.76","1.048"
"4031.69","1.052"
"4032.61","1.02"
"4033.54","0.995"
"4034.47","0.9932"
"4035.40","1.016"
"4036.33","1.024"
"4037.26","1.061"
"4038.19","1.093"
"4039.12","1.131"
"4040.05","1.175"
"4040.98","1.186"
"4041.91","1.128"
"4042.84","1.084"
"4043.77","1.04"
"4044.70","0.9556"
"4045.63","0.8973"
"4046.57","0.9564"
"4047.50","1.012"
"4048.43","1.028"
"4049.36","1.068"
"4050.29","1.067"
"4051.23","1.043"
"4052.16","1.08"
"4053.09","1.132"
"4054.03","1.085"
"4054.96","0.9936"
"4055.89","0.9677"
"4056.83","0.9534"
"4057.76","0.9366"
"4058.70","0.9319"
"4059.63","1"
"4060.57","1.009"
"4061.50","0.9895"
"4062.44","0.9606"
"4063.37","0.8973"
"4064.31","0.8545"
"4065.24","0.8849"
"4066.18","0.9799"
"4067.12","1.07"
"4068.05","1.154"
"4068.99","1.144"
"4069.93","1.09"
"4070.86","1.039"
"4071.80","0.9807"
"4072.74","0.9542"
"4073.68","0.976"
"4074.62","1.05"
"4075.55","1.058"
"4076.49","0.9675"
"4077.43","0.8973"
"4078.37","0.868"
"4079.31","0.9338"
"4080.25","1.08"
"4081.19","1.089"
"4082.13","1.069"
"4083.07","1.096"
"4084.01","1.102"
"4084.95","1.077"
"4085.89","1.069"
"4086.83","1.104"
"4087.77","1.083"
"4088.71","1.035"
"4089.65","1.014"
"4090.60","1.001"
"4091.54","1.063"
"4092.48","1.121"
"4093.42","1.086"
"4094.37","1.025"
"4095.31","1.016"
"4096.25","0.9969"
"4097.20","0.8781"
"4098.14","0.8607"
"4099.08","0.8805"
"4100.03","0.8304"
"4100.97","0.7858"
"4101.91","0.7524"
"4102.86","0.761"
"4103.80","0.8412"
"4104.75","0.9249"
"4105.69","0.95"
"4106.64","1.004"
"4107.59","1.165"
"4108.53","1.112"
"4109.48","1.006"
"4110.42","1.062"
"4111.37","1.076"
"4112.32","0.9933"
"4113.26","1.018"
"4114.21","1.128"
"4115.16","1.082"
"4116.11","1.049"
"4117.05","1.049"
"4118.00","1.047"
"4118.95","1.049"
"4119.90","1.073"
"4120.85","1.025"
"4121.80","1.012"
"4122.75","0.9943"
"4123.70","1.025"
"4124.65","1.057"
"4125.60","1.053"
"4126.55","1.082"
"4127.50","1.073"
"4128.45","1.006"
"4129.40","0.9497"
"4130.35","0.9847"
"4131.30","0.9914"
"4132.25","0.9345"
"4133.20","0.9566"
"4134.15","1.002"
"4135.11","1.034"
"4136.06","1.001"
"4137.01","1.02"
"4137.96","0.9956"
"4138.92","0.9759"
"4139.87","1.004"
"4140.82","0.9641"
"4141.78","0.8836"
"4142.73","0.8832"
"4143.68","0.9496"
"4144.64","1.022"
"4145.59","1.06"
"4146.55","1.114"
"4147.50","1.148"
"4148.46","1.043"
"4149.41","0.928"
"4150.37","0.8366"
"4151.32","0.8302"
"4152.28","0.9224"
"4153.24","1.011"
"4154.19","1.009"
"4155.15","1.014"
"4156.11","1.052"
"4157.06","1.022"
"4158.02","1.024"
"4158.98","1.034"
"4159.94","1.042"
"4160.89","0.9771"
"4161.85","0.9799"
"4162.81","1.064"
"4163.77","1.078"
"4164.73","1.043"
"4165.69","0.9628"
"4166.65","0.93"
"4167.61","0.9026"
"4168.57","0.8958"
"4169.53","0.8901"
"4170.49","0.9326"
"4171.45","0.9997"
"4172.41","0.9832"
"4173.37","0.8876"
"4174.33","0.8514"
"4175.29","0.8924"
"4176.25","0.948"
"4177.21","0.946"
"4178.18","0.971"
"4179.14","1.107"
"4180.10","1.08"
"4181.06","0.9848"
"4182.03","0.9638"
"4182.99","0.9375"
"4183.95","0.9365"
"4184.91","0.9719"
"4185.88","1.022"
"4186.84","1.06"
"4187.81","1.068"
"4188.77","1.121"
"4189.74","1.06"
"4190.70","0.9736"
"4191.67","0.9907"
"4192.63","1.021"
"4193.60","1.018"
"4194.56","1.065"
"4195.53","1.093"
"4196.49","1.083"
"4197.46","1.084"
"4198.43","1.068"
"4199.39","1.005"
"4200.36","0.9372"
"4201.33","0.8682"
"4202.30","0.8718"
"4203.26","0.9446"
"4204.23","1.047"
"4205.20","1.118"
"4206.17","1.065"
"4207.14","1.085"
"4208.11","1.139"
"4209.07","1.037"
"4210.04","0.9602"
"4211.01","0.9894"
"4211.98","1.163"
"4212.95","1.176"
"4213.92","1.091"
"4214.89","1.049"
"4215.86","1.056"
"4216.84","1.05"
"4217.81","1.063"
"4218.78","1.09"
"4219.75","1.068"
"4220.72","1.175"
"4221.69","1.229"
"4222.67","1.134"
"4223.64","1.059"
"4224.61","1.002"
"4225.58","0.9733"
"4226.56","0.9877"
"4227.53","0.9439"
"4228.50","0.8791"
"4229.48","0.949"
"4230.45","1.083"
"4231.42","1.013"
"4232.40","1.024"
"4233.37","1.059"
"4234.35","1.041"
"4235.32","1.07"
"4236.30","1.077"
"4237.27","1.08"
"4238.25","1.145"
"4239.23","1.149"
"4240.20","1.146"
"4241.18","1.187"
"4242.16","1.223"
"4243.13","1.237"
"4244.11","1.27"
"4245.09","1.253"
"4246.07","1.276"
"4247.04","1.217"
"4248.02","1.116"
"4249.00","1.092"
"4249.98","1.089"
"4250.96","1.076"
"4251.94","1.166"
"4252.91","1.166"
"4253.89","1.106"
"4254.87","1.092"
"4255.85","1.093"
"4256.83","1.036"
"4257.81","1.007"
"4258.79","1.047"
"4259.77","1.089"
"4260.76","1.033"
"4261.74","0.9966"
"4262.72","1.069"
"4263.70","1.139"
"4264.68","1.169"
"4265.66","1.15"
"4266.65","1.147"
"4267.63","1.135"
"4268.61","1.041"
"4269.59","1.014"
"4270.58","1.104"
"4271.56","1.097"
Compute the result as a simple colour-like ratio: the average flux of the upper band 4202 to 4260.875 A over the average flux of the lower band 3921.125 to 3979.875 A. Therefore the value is 2.0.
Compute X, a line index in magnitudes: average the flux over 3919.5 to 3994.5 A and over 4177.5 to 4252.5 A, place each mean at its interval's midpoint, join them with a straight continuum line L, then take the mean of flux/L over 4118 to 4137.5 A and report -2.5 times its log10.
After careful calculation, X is -0.113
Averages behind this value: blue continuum 0.628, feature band 1.02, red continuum 1.06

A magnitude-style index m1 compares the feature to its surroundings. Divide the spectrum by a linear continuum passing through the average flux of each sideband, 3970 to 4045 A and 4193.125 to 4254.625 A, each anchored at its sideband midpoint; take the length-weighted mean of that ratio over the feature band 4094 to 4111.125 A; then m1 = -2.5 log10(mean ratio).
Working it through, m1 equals 0.09 mag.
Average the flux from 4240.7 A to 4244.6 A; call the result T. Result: 1.23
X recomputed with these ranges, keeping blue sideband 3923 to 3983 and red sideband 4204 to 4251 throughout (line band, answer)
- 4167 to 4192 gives 0.03 mag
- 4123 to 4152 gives -0.09 mag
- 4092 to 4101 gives -0.14 mag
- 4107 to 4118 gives -0.22 mag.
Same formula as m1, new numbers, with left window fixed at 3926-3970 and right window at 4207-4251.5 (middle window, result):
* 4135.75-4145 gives -0.06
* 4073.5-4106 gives -0.20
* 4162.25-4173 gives 0.00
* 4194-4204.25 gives 0.03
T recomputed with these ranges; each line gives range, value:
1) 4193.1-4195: 1.04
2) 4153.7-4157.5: 1.03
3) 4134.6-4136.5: 1.01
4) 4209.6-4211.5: 0.975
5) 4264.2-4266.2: 1.16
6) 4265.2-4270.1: 1.1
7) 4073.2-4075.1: 1.02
